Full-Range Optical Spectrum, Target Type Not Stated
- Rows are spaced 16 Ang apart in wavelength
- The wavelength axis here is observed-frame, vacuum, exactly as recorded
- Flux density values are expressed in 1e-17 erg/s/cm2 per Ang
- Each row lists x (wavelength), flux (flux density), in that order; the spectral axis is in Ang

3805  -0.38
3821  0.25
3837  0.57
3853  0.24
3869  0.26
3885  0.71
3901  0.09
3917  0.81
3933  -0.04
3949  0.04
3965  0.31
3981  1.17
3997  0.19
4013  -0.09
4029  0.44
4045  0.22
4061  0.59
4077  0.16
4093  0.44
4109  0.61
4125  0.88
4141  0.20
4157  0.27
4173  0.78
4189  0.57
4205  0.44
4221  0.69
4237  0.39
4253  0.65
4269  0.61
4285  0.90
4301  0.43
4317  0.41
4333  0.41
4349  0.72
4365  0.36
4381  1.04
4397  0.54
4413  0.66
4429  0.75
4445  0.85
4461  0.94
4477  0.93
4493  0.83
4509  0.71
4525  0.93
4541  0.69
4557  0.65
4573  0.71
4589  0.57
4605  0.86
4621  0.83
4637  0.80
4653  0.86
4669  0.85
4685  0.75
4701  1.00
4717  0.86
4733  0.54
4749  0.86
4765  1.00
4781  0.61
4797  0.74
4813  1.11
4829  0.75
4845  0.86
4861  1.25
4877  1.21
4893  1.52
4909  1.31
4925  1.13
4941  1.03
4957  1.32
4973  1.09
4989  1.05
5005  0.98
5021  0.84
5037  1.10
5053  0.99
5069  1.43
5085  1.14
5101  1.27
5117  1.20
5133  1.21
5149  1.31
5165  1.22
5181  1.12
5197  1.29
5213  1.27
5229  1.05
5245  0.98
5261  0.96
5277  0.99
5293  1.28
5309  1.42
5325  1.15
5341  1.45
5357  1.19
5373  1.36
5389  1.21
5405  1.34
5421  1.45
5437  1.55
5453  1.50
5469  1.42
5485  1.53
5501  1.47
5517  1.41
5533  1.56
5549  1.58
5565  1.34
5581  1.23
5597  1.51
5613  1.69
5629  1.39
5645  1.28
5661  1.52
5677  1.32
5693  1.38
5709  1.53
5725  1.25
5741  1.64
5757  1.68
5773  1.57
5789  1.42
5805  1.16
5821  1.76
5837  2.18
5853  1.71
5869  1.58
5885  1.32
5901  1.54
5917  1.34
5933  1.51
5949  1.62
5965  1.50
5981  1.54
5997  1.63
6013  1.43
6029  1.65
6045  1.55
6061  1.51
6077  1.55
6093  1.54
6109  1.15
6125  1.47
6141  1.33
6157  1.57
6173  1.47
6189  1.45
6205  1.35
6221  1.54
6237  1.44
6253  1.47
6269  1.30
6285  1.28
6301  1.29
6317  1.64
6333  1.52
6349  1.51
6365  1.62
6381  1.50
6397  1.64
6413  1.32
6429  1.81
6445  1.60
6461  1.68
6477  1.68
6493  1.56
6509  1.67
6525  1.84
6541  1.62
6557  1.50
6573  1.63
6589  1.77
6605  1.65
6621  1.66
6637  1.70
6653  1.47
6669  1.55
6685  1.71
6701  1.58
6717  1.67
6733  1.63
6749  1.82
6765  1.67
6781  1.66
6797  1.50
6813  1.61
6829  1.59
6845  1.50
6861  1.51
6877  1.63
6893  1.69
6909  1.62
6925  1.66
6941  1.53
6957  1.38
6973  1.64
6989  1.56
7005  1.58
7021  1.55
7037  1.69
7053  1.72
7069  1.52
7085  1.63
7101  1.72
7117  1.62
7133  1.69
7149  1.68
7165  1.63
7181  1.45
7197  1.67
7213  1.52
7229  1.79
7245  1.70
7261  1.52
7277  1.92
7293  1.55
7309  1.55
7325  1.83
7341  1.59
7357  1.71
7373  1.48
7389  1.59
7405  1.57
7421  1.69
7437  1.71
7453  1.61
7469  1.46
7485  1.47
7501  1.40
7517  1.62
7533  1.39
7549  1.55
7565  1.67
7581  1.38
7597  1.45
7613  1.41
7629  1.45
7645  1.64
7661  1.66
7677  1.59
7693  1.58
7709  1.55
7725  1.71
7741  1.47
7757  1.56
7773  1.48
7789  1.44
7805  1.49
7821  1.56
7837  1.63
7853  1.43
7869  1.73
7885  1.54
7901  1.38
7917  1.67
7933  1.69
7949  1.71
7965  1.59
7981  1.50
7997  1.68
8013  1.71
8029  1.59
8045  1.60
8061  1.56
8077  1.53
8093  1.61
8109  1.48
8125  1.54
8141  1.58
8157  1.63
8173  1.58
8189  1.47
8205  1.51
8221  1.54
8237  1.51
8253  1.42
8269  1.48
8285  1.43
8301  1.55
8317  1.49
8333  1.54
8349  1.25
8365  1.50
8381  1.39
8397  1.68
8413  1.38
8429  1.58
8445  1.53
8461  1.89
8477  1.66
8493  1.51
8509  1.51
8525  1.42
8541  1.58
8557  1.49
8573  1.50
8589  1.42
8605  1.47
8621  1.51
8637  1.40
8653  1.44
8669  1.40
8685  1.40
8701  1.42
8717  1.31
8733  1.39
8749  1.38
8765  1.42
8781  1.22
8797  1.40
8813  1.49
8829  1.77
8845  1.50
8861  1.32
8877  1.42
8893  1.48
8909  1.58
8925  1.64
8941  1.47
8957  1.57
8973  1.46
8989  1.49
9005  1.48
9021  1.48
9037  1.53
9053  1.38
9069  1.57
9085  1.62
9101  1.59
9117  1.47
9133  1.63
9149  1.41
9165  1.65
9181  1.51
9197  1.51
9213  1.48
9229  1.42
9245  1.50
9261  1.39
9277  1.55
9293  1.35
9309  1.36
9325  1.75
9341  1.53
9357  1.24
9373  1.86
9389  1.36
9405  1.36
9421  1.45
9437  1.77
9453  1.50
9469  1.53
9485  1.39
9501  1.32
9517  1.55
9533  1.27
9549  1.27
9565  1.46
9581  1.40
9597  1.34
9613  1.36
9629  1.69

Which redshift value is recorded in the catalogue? 0.216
